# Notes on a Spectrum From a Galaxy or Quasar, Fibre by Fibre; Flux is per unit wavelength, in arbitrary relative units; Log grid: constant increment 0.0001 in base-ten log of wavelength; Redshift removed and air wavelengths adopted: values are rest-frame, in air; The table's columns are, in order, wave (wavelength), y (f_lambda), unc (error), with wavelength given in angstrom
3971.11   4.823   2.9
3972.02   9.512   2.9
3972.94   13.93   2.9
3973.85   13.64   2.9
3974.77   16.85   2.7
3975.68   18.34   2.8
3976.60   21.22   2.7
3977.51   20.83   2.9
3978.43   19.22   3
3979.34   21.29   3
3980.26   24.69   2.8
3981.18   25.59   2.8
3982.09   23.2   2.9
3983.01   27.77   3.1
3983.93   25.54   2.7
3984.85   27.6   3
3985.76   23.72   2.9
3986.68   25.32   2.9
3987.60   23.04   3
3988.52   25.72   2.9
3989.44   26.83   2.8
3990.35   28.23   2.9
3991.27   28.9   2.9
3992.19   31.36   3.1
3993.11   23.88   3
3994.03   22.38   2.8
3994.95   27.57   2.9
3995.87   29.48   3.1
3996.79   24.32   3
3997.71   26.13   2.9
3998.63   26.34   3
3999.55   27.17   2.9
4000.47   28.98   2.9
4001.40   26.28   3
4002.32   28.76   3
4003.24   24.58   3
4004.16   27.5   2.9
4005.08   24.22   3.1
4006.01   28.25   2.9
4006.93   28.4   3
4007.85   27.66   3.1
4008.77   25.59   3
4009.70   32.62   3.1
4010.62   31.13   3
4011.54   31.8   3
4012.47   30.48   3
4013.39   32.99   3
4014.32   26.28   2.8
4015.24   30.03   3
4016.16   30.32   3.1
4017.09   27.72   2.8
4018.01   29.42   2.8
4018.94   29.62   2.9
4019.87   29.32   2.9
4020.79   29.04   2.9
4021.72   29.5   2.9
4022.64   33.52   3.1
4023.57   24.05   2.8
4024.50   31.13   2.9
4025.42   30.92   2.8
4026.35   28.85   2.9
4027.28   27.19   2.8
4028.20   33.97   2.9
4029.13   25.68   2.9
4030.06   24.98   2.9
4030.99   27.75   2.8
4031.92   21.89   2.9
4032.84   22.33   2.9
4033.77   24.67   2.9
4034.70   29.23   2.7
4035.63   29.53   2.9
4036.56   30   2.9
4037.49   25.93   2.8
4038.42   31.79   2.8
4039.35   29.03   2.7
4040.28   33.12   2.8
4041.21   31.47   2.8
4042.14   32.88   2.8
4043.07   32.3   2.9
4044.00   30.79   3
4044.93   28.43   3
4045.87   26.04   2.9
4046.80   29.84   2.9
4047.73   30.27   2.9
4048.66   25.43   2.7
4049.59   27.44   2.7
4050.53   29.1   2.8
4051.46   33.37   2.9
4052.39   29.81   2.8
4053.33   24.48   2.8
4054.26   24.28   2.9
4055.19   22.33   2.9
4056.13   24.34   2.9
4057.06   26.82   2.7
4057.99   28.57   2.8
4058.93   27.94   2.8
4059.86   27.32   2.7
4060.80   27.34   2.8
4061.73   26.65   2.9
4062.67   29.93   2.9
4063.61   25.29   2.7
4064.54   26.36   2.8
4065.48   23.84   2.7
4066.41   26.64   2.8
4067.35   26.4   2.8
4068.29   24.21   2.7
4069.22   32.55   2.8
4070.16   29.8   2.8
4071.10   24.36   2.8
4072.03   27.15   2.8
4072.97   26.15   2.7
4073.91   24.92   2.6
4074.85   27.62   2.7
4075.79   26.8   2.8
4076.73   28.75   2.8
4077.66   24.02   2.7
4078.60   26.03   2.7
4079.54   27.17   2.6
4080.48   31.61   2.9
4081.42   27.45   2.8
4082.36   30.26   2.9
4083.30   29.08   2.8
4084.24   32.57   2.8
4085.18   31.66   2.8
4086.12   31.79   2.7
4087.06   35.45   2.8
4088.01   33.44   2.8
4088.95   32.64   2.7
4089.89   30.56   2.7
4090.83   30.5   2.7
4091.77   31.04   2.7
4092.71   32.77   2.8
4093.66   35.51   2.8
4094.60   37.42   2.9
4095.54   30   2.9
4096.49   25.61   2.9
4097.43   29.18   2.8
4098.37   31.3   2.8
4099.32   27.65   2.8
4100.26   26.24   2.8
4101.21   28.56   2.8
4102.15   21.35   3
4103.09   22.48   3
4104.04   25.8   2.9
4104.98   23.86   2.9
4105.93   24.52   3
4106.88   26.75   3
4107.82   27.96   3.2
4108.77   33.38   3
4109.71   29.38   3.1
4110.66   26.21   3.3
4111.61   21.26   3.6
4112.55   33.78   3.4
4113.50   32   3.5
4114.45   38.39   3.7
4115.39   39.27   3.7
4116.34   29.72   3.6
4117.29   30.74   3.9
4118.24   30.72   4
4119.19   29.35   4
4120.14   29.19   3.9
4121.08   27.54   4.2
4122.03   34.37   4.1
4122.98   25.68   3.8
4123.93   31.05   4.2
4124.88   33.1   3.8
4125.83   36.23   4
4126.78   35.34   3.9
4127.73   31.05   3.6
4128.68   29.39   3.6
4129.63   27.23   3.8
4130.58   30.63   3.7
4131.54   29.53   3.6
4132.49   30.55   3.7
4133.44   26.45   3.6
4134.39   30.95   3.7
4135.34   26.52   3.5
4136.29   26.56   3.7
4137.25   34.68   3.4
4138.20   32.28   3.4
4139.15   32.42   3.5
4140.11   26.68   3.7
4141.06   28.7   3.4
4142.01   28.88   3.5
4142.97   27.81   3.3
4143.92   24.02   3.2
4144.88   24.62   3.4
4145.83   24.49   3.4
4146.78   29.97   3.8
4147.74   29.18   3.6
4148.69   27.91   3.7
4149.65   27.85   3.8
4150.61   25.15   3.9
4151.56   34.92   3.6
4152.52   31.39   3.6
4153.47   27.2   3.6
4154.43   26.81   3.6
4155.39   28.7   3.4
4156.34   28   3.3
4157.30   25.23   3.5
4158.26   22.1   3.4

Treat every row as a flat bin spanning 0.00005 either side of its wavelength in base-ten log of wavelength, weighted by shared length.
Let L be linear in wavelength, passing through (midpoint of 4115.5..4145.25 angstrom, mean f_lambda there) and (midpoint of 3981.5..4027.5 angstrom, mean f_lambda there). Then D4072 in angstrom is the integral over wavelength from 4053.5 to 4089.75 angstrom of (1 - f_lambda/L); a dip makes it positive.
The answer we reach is 1.3 angstrom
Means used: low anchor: 27.8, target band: 27.9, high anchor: 29.9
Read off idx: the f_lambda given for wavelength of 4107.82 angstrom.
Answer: 27.96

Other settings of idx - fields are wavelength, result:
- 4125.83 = 36.23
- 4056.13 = 24.34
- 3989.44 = 26.83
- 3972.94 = 13.93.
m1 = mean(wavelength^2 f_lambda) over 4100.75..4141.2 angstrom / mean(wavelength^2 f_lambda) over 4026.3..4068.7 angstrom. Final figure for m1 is 1.11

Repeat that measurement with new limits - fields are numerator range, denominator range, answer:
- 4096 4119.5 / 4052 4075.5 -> 1.10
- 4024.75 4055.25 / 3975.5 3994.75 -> 1.19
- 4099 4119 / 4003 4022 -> 1.04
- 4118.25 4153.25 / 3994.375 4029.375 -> 1.10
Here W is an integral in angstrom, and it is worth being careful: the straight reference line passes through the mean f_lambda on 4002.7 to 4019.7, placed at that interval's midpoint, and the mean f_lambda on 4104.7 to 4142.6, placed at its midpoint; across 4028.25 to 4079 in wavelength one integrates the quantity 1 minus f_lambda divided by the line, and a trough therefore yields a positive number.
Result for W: 3.0 angstrom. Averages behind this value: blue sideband 28.8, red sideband 30.1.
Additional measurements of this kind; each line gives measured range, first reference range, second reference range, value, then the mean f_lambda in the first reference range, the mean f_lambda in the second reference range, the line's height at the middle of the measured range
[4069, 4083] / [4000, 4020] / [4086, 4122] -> 0.9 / 28.7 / 29.9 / 29.5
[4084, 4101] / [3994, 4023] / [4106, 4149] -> -1.1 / 28.4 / 29.8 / 29.4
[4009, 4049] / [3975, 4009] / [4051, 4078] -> -4.5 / 25.5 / 26.8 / 26.2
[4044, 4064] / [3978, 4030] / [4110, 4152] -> 0.7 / 27.5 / 29.8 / 28.4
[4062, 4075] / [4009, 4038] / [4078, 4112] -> 1.0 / 28.7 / 29.1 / 29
